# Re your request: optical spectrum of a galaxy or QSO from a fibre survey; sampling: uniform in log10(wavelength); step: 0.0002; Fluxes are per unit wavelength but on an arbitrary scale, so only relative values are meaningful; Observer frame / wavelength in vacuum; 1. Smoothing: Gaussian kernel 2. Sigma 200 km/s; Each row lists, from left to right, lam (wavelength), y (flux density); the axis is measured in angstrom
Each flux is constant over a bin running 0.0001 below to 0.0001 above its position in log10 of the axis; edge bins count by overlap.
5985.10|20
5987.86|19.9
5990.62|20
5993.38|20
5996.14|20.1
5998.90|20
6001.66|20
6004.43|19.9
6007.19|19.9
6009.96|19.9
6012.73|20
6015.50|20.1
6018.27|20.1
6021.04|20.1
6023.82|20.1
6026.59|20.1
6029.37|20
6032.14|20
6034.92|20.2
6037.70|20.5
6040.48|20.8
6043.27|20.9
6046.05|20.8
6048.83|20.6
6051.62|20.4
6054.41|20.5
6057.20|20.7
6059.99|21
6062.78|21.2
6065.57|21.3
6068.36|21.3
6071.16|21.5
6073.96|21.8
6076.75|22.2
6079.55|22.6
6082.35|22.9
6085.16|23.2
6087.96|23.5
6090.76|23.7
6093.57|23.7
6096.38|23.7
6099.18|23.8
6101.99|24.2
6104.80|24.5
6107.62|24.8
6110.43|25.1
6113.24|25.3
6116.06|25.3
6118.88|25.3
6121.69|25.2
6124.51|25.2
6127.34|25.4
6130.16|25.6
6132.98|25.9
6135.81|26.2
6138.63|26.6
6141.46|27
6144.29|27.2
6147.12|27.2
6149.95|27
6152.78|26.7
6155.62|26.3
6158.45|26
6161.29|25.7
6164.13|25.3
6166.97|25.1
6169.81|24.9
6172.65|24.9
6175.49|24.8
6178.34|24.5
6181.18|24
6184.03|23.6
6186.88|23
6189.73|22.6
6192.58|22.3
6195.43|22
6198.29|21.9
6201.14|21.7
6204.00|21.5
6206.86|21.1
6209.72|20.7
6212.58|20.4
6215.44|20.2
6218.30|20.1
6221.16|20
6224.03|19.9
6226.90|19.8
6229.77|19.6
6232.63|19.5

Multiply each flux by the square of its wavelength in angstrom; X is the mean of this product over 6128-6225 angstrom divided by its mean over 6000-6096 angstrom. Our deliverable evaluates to 1.2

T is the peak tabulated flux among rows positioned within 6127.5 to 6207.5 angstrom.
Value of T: 27.2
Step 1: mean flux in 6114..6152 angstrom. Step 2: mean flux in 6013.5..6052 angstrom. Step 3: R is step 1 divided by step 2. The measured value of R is 1.28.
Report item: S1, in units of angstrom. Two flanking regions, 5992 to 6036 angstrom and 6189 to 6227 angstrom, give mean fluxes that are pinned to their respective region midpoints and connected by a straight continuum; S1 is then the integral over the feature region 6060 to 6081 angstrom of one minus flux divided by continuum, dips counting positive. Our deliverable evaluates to -1.4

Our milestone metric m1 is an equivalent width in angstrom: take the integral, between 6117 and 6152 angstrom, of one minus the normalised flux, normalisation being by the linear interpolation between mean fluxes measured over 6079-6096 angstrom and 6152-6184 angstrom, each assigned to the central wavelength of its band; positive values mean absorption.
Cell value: -2.5 angstrom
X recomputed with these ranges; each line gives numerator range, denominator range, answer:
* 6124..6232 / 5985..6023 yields 1.25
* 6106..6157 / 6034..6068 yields 1.28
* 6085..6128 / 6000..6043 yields 1.25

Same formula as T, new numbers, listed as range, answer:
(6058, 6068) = 21.3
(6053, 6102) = 24.2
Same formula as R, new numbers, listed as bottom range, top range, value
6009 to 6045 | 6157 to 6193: 1.21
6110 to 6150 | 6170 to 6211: 0.88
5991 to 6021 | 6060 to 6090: 1.11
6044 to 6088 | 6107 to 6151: 1.20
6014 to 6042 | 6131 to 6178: 1.29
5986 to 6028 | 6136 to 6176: 1.30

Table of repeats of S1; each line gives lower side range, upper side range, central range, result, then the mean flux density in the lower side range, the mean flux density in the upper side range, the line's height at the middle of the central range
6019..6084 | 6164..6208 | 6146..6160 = -2.4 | 20.9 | 23.3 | 22.7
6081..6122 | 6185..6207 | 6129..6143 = -1.7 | 24.3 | 22.1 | 23.5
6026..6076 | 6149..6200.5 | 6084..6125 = -3.8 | 20.8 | 24.4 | 22.4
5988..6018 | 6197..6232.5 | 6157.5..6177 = -4.6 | 20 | 20.5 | 20.4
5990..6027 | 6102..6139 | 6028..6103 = 3.3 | 20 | 25.3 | 22.7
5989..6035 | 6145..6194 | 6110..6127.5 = -1.4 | 20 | 25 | 23.4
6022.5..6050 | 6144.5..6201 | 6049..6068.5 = 0.2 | 20.4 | 24.6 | 21.1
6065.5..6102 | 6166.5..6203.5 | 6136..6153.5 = -2.8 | 22.8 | 23.4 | 23.2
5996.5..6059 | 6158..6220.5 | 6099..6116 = -2.5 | 20.3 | 22.9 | 21.6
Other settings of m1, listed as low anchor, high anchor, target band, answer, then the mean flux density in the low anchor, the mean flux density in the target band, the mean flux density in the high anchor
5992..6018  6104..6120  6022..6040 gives 0.88 angstrom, 20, 20.2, 25.1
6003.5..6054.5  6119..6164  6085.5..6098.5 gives -0.03 angstrom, 20.3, 23.6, 26.2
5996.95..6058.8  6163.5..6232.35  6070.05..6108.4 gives -4.28 angstrom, 20.3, 23.3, 22.2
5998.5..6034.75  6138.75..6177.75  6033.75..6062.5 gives 0.92 angstrom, 20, 20.7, 26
